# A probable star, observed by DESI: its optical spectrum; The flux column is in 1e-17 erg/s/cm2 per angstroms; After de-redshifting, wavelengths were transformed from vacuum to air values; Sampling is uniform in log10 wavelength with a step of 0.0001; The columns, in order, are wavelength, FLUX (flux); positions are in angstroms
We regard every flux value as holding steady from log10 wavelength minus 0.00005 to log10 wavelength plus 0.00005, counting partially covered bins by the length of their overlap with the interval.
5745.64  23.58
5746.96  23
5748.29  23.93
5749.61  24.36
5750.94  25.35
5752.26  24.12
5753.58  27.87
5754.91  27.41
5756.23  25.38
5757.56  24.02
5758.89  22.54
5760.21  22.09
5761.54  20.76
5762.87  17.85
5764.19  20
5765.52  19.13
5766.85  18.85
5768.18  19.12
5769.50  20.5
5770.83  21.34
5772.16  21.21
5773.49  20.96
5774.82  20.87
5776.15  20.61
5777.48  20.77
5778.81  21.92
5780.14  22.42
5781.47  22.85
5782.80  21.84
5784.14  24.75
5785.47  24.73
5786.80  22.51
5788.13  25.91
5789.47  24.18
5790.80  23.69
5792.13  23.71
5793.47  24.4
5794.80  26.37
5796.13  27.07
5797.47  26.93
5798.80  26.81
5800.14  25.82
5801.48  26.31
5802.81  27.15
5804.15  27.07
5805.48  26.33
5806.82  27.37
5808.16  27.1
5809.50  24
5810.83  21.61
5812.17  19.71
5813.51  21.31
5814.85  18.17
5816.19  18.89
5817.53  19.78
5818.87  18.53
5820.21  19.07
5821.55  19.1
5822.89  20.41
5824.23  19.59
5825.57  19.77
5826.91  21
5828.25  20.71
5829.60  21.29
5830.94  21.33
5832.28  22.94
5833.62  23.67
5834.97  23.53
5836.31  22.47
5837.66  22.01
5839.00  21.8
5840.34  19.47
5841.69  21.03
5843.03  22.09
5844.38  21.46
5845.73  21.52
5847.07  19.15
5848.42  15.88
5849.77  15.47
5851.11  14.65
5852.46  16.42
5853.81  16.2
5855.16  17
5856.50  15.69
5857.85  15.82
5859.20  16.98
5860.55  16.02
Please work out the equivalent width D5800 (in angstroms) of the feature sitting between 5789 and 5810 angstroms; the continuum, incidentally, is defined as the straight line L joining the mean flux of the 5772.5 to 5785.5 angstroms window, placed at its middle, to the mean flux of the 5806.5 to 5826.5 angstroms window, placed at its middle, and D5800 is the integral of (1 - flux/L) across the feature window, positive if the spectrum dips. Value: -4.5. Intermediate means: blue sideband 22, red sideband 20.8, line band 25.9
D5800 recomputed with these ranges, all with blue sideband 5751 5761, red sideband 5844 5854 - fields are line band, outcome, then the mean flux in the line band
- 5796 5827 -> -3.5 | 22.8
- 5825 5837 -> -1.9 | 21.9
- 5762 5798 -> 0.7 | 22.4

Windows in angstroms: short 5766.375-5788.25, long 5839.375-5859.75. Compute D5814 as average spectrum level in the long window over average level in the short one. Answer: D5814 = 0.83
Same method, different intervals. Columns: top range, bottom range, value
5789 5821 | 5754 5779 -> 1.11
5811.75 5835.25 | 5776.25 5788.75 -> 0.89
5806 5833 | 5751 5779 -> 0.97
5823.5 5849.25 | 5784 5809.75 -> 0.82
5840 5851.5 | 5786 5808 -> 0.74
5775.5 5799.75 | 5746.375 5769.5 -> 1.06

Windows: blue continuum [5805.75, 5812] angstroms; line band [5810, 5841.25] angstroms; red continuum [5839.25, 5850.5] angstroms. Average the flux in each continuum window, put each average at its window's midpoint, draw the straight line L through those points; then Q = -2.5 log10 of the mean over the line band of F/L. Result 0.07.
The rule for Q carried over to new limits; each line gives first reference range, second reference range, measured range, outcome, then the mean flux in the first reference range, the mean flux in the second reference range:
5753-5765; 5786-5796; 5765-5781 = 0.15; 23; 24.6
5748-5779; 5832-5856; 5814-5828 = 0.05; 22.1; 19.7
